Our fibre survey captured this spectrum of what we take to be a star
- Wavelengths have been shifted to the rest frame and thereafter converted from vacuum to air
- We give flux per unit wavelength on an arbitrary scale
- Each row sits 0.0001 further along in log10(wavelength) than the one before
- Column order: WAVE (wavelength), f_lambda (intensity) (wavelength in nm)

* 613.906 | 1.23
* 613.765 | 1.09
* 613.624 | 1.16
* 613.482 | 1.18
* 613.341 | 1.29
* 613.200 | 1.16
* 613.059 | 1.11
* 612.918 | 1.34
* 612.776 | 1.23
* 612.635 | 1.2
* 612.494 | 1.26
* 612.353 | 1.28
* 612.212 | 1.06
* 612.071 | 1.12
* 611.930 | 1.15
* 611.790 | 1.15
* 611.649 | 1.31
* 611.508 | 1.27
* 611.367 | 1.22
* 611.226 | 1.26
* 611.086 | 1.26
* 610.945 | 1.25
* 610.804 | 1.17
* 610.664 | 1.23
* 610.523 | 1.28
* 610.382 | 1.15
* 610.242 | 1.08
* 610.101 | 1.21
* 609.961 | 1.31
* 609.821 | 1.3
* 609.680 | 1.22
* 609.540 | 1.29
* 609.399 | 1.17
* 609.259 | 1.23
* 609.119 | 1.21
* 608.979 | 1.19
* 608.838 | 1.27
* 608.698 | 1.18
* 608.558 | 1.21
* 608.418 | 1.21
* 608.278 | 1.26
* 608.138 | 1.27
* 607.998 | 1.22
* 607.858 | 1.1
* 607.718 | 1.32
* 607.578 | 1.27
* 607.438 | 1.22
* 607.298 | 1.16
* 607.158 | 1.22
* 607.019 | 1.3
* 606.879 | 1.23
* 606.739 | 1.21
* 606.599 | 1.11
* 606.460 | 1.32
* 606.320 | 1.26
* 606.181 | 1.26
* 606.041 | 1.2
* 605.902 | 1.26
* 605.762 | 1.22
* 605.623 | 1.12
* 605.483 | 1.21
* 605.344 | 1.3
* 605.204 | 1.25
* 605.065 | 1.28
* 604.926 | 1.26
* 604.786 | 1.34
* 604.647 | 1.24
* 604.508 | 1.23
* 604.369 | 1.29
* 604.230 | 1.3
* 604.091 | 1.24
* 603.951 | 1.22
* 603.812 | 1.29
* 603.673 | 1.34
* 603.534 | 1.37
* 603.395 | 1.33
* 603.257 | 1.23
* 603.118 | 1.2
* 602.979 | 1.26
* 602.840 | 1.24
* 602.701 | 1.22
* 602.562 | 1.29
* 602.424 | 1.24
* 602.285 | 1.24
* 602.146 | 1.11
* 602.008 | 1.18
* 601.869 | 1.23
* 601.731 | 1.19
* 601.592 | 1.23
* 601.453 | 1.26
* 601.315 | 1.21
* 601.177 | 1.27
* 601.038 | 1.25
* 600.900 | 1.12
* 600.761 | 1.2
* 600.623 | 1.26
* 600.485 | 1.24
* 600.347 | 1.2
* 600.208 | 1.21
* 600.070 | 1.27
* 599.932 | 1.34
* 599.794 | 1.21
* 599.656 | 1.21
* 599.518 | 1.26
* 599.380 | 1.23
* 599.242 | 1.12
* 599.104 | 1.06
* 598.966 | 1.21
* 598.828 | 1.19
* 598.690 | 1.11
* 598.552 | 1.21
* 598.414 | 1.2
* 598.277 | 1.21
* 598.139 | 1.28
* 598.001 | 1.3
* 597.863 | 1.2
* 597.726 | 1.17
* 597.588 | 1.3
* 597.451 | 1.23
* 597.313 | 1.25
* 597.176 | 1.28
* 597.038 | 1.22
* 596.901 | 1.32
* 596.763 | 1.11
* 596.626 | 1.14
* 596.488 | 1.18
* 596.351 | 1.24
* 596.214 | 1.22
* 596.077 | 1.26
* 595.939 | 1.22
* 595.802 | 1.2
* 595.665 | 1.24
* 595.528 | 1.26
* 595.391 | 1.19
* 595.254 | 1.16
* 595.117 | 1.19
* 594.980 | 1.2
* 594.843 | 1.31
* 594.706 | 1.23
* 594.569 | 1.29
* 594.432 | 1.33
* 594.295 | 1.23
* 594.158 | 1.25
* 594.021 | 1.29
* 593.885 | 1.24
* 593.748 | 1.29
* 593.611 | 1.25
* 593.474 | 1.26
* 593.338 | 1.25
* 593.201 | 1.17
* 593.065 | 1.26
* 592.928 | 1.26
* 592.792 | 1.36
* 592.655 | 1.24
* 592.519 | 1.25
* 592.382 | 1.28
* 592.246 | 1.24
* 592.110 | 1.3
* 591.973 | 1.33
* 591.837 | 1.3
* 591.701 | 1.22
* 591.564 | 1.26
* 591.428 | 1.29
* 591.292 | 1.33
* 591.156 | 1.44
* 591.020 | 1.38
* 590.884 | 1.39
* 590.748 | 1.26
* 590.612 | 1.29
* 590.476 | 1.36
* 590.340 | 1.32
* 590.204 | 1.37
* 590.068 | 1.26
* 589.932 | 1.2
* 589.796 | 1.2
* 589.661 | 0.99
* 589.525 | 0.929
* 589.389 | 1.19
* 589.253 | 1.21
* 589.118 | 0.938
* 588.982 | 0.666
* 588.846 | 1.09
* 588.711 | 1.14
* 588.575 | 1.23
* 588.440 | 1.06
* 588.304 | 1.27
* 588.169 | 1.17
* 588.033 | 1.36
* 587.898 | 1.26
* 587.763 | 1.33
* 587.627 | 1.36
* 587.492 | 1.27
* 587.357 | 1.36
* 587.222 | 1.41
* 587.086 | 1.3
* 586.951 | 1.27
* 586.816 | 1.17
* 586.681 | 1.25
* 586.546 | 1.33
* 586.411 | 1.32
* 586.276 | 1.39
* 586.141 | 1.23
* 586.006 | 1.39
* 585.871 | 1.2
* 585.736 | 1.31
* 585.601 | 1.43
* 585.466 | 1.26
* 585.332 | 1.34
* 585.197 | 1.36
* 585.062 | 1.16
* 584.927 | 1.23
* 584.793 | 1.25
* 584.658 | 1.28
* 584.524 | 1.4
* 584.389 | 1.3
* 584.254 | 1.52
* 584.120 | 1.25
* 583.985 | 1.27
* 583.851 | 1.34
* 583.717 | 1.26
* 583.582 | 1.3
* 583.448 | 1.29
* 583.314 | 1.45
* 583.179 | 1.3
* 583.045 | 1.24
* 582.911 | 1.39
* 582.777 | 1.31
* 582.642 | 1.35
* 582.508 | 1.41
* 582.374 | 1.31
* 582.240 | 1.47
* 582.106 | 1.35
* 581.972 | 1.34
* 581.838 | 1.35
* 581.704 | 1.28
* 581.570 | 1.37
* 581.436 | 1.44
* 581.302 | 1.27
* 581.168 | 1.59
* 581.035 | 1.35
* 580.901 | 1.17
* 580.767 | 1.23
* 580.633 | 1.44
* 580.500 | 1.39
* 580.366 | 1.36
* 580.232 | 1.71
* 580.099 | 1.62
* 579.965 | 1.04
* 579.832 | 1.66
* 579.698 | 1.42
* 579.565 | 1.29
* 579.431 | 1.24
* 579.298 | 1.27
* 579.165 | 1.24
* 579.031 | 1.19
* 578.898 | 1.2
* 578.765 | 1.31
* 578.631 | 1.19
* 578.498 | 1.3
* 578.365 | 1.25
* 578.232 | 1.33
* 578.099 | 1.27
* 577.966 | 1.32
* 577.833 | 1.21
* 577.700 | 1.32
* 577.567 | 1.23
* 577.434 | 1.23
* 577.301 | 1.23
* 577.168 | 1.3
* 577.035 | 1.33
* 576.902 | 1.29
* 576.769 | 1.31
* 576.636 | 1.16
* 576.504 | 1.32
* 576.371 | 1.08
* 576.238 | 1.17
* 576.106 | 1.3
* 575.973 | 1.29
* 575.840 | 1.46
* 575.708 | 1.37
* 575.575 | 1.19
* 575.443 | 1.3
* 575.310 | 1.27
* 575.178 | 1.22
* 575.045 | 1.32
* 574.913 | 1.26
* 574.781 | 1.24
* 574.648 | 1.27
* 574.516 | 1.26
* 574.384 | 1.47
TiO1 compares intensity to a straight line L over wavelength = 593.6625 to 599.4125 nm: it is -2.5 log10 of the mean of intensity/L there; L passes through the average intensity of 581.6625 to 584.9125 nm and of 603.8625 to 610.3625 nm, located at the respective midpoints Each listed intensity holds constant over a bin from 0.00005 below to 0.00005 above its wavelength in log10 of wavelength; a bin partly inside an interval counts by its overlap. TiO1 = 0.05 mag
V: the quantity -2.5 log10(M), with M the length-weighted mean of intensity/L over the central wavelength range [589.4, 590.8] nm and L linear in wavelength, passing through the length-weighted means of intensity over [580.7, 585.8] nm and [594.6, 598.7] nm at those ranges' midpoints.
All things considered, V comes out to 0.05 mag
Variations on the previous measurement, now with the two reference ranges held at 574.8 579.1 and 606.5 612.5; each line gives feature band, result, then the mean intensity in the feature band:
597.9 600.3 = 0.02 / 1.21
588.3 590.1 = 0.15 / 1.09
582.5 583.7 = -0.06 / 1.33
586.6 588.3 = -0.04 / 1.29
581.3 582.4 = -0.08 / 1.36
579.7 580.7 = -0.16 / 1.46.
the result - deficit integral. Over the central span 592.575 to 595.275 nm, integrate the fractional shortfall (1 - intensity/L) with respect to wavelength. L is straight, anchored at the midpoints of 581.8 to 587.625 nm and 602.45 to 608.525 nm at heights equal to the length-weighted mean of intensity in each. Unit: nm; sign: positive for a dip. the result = 0.07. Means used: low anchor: 1.32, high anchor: 1.25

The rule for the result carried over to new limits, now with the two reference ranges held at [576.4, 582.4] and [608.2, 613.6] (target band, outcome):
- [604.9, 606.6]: -0.01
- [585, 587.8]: -0.02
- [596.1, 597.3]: 0.04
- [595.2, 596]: 0.03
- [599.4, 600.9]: 0.02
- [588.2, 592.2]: 0.22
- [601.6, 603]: 0.03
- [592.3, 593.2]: 0.01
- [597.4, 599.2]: 0.08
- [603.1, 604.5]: -0.05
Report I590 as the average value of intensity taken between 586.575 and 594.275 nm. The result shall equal 1.24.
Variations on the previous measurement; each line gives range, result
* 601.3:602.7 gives 1.22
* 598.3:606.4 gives 1.23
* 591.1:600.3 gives 1.24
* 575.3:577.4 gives 1.27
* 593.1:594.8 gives 1.26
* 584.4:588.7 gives 1.29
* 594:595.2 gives 1.25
